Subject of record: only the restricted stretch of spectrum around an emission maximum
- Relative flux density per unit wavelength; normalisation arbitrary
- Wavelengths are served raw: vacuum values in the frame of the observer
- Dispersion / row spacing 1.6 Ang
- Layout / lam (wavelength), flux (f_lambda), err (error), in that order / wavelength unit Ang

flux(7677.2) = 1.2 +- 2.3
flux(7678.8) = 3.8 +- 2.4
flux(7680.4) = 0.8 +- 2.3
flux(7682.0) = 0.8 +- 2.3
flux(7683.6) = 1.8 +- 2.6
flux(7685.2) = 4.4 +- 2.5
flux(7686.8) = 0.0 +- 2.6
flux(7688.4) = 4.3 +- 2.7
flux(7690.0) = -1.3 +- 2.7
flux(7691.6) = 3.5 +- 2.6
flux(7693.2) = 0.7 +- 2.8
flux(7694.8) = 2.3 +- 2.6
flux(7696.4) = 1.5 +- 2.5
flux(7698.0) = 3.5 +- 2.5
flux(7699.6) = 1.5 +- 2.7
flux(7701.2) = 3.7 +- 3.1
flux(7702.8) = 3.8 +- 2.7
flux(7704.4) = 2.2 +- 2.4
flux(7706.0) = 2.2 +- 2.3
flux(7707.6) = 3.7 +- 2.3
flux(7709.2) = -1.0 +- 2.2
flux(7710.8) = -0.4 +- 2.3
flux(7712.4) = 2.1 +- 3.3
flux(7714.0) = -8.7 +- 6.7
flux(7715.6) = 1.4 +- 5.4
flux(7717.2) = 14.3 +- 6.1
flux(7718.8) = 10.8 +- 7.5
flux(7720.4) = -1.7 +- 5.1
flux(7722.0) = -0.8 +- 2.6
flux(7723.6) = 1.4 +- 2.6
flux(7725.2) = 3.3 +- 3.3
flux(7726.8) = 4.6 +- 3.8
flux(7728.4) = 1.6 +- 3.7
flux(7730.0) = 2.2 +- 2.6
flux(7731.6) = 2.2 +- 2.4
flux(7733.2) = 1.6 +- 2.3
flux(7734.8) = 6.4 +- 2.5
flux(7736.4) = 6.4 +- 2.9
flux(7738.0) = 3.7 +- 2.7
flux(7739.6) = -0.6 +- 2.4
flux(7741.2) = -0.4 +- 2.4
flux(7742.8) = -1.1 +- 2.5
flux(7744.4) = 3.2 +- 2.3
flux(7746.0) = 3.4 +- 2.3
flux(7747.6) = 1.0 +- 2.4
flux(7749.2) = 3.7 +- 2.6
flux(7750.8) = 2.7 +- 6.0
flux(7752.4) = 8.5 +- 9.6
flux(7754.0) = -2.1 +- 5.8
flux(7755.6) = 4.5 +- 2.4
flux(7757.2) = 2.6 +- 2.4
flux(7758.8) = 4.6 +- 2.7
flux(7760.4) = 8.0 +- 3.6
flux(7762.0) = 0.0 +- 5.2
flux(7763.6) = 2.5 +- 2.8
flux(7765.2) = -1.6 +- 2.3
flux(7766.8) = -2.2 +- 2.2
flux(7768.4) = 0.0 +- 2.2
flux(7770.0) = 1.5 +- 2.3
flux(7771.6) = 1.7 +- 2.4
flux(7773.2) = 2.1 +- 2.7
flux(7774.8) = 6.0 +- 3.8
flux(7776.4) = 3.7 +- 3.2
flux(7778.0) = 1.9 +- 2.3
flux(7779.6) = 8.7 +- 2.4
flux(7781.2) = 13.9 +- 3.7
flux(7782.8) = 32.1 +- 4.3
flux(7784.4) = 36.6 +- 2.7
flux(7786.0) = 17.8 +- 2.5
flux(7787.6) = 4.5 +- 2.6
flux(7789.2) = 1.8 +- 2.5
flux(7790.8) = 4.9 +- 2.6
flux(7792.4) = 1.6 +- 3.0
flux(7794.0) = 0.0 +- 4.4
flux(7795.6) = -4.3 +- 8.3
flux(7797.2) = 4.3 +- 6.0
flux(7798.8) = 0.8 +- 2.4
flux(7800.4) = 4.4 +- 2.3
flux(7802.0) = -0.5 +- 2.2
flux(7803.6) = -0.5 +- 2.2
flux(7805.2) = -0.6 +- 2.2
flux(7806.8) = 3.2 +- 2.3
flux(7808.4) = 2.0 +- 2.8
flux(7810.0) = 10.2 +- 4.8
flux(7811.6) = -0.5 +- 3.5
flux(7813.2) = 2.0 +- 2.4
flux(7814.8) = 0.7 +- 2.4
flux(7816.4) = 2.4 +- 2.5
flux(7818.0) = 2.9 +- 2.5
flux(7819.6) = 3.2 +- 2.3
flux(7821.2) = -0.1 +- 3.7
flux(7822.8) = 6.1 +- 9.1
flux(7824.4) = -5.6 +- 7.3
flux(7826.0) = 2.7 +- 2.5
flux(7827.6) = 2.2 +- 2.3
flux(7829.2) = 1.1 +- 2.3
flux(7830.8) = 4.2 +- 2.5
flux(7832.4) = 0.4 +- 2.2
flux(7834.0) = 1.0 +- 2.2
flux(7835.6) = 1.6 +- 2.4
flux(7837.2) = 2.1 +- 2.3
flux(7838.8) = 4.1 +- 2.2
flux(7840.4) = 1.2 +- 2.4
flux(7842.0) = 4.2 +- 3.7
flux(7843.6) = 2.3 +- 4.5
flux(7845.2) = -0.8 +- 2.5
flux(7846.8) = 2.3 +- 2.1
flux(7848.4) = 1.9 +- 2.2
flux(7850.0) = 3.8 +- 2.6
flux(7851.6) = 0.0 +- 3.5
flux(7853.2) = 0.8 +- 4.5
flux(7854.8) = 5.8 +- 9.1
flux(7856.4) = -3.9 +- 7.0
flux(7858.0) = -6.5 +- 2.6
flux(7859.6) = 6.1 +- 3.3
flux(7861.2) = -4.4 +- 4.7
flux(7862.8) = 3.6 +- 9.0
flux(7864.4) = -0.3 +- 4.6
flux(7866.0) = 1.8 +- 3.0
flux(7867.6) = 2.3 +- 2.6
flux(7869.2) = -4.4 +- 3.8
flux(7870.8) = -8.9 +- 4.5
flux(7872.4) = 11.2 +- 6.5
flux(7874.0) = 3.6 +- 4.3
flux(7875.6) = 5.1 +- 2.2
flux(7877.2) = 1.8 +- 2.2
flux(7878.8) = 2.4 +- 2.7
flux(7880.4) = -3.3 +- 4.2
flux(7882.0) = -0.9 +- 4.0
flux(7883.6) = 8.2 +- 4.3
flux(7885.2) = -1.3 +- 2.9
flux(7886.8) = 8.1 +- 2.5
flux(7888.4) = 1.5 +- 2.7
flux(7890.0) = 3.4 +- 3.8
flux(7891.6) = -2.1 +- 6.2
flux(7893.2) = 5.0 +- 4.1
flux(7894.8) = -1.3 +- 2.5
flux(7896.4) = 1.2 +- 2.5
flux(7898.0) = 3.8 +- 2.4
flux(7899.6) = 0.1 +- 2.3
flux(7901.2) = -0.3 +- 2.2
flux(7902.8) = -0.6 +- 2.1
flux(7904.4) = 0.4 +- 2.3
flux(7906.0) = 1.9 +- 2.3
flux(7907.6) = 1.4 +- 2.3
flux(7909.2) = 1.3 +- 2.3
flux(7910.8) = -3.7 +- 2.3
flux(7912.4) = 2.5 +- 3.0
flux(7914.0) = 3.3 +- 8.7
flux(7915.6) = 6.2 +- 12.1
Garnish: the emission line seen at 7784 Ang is Hbeta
